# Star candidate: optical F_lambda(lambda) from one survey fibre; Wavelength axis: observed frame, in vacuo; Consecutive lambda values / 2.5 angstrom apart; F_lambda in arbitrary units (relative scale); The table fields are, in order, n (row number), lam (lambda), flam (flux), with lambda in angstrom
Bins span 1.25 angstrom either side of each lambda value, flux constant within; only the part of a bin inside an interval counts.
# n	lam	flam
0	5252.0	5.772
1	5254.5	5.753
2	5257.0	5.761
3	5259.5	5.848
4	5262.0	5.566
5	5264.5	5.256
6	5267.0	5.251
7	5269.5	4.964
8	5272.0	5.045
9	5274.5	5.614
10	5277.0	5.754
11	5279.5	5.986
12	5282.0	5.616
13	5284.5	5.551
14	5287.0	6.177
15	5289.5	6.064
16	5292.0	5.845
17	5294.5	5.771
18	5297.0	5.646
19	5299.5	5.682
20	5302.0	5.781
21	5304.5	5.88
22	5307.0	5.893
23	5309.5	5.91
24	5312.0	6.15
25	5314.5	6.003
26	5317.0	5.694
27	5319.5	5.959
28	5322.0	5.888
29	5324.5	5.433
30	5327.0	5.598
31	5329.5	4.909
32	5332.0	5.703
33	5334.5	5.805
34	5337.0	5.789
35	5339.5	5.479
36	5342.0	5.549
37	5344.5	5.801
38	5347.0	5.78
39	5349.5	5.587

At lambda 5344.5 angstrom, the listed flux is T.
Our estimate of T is 5.801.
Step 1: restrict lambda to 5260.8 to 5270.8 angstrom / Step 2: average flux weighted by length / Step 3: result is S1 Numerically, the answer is 5.26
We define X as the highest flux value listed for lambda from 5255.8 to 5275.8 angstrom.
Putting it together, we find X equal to 5.848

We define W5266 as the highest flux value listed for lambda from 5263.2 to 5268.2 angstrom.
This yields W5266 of 5.256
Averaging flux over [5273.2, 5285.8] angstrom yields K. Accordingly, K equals 5.7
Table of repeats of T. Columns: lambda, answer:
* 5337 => 5.789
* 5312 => 6.15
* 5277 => 5.754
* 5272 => 5.045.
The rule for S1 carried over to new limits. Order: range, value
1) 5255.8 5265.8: 5.61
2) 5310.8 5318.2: 5.95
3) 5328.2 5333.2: 5.3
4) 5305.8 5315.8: 5.99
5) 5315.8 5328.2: 5.71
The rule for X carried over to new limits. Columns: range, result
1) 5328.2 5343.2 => 5.805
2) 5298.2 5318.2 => 6.15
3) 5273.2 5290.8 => 6.177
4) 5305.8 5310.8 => 5.91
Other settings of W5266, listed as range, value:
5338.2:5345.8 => 5.801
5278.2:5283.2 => 5.986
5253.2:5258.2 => 5.761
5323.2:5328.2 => 5.598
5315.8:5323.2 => 5.959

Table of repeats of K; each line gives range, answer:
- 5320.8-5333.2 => 5.5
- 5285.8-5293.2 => 6.03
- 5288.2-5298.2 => 5.83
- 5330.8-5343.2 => 5.67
